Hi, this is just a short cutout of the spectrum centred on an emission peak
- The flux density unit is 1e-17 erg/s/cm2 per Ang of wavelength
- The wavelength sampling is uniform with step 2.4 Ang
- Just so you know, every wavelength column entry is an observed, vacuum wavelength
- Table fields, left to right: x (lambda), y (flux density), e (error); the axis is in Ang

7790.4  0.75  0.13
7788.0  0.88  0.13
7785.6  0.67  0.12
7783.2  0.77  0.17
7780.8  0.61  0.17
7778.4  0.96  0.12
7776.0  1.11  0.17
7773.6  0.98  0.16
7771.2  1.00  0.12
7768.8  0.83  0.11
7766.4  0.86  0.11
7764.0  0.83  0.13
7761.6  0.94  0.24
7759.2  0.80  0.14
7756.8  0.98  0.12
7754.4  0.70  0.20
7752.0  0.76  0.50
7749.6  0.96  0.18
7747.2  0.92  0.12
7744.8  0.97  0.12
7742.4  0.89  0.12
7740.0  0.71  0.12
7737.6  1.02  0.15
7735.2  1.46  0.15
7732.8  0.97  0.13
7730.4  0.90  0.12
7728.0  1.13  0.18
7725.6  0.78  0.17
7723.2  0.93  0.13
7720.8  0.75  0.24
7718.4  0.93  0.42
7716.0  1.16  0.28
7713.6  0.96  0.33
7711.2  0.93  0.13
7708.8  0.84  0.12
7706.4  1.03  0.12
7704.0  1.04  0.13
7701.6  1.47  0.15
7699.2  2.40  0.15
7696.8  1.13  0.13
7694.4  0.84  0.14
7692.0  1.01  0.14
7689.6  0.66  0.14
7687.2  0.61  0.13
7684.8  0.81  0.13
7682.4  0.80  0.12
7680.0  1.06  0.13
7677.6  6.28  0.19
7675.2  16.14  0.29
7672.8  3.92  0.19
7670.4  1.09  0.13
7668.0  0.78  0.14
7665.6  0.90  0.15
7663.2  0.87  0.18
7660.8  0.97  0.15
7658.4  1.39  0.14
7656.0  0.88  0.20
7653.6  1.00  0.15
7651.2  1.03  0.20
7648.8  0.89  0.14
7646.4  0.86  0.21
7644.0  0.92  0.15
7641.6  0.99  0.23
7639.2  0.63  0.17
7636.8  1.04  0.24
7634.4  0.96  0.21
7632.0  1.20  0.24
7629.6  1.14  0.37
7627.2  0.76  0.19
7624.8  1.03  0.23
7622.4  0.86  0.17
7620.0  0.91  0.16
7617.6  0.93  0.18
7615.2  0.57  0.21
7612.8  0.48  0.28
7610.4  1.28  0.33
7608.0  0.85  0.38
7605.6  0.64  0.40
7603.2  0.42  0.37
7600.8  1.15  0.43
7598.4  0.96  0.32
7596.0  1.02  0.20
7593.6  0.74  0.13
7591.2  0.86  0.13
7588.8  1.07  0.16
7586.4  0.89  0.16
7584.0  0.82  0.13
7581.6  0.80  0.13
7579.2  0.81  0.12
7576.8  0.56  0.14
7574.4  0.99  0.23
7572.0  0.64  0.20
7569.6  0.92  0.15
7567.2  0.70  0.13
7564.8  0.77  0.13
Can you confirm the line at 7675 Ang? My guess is H-alpha 6563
